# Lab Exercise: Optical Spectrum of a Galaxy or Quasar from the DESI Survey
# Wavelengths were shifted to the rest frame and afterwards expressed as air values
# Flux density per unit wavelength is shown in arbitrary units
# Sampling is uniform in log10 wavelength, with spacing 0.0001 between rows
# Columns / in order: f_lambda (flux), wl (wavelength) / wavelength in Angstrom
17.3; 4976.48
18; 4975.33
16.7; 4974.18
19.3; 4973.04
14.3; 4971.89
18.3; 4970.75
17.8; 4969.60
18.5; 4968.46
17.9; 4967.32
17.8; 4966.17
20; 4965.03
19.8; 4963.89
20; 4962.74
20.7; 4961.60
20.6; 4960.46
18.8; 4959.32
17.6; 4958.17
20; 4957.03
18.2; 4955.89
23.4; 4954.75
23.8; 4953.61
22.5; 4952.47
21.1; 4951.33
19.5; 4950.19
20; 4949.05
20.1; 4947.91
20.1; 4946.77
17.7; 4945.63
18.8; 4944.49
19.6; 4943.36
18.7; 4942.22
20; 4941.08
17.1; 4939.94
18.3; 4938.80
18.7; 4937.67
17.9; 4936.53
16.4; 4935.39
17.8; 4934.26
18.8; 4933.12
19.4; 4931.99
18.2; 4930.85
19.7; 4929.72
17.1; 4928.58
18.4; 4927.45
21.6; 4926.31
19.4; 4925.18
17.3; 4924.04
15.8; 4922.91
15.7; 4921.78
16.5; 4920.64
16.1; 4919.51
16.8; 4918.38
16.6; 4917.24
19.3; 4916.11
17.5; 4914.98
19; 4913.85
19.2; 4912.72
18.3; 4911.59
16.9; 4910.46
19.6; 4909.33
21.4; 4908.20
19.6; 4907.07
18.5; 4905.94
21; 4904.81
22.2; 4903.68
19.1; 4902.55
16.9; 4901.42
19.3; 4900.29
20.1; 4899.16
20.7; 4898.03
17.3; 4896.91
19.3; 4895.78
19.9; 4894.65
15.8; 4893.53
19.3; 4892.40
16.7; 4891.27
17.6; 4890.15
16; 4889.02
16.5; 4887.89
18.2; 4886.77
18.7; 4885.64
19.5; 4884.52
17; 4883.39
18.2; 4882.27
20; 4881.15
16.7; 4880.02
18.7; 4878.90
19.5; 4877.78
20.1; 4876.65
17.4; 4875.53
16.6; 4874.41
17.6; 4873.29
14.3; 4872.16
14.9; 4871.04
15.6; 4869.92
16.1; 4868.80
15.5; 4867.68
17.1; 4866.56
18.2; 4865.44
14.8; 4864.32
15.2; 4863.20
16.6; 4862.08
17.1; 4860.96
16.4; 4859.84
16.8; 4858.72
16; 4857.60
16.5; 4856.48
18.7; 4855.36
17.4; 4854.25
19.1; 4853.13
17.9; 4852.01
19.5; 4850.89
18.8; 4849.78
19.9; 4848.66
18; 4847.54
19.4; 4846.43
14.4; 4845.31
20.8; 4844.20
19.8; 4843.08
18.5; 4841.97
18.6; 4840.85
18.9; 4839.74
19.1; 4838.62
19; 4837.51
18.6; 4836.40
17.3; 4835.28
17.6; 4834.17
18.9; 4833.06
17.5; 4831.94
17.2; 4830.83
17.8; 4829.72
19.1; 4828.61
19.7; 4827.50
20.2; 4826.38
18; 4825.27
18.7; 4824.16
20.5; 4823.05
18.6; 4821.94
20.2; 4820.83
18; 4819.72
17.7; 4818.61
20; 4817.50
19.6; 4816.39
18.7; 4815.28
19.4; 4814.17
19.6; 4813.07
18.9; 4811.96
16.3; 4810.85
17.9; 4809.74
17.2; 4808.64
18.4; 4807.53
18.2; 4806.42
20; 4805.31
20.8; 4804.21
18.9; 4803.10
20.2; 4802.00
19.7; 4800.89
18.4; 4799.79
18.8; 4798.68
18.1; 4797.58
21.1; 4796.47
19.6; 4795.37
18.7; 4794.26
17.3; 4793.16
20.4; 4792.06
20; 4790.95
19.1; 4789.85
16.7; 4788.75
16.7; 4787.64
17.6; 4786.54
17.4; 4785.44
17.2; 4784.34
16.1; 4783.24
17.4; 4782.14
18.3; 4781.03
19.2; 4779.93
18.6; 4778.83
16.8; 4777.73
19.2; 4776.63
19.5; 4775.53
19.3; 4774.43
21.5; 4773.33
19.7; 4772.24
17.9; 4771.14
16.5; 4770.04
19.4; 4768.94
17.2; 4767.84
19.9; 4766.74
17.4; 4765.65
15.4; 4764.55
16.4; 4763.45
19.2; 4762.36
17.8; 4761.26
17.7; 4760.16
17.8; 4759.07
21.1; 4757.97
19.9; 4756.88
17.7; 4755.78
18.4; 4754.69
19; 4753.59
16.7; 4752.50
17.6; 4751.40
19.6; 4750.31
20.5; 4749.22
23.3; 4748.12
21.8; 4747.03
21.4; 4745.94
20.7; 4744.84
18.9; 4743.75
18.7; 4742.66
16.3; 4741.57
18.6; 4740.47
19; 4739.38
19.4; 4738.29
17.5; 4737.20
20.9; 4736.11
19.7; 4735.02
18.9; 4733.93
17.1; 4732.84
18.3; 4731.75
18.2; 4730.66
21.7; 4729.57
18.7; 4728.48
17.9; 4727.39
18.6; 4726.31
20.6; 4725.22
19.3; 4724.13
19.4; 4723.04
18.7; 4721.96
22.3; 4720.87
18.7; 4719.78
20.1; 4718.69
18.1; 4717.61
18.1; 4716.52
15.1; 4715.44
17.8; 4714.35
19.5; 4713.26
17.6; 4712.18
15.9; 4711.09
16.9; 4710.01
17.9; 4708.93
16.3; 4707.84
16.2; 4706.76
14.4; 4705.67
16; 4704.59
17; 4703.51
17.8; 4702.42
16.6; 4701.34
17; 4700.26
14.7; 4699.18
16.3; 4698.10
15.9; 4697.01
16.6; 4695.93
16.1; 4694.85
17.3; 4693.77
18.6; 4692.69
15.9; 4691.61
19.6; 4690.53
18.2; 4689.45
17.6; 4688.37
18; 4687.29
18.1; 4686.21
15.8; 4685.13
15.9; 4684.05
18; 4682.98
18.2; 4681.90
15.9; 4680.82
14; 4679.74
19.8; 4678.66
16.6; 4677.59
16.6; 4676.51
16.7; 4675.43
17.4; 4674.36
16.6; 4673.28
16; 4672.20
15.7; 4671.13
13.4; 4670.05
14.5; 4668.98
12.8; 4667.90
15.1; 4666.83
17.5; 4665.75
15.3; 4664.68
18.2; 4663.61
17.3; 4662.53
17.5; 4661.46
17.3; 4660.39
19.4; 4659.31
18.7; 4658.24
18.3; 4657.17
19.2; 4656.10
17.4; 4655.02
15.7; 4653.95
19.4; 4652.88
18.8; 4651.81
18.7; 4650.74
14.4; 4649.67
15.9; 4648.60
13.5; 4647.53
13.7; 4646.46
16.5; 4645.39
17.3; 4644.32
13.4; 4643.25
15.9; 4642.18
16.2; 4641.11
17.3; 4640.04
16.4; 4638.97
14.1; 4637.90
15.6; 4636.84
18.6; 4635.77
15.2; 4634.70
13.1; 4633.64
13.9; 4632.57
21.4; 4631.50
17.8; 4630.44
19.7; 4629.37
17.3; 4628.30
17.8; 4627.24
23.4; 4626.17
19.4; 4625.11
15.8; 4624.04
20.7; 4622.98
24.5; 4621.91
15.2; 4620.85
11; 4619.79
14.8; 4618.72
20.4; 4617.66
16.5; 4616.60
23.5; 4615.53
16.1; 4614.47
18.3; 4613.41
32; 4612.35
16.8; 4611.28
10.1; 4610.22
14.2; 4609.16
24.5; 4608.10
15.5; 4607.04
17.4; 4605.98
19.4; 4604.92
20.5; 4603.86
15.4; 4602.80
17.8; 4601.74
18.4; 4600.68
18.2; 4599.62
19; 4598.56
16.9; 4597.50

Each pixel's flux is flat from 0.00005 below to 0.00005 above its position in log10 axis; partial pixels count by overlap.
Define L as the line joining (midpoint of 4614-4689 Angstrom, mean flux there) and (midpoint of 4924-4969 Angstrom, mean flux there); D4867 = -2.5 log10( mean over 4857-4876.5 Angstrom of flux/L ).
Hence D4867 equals 0.15 mag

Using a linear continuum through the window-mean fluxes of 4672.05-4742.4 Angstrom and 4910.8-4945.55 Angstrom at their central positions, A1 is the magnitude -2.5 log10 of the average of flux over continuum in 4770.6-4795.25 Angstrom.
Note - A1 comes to -0.03 mag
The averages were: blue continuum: 17.7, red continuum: 18.1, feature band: 18.4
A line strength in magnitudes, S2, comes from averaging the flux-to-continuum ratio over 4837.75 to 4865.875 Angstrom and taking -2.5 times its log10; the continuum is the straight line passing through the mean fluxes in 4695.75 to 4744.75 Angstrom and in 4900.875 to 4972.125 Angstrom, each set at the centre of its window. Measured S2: 0.04 mag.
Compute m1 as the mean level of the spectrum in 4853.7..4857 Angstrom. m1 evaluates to 17.6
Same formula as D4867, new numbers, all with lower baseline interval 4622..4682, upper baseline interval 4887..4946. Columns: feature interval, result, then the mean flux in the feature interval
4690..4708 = 0.03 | 16.6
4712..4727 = -0.10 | 18.9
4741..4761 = -0.11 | 19.3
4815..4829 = -0.08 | 19.2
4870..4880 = 0.05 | 17.3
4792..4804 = -0.09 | 19.2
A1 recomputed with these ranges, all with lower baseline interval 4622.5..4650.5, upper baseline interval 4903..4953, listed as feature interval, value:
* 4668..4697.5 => 0.02 mag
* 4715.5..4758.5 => -0.11 mag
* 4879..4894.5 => 0.04 mag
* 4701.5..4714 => 0.02 mag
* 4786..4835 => -0.05 mag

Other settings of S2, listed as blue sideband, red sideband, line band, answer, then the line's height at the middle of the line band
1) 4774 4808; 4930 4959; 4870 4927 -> 0.055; 19.1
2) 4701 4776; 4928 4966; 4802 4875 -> 0.052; 19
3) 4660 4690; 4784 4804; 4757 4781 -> -0.013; 18.3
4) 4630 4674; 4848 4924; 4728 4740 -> -0.128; 16.9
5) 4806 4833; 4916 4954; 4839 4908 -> 0.040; 18.6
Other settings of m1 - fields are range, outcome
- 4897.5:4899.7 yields 20.4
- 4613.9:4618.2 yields 19.1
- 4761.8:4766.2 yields 17.1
